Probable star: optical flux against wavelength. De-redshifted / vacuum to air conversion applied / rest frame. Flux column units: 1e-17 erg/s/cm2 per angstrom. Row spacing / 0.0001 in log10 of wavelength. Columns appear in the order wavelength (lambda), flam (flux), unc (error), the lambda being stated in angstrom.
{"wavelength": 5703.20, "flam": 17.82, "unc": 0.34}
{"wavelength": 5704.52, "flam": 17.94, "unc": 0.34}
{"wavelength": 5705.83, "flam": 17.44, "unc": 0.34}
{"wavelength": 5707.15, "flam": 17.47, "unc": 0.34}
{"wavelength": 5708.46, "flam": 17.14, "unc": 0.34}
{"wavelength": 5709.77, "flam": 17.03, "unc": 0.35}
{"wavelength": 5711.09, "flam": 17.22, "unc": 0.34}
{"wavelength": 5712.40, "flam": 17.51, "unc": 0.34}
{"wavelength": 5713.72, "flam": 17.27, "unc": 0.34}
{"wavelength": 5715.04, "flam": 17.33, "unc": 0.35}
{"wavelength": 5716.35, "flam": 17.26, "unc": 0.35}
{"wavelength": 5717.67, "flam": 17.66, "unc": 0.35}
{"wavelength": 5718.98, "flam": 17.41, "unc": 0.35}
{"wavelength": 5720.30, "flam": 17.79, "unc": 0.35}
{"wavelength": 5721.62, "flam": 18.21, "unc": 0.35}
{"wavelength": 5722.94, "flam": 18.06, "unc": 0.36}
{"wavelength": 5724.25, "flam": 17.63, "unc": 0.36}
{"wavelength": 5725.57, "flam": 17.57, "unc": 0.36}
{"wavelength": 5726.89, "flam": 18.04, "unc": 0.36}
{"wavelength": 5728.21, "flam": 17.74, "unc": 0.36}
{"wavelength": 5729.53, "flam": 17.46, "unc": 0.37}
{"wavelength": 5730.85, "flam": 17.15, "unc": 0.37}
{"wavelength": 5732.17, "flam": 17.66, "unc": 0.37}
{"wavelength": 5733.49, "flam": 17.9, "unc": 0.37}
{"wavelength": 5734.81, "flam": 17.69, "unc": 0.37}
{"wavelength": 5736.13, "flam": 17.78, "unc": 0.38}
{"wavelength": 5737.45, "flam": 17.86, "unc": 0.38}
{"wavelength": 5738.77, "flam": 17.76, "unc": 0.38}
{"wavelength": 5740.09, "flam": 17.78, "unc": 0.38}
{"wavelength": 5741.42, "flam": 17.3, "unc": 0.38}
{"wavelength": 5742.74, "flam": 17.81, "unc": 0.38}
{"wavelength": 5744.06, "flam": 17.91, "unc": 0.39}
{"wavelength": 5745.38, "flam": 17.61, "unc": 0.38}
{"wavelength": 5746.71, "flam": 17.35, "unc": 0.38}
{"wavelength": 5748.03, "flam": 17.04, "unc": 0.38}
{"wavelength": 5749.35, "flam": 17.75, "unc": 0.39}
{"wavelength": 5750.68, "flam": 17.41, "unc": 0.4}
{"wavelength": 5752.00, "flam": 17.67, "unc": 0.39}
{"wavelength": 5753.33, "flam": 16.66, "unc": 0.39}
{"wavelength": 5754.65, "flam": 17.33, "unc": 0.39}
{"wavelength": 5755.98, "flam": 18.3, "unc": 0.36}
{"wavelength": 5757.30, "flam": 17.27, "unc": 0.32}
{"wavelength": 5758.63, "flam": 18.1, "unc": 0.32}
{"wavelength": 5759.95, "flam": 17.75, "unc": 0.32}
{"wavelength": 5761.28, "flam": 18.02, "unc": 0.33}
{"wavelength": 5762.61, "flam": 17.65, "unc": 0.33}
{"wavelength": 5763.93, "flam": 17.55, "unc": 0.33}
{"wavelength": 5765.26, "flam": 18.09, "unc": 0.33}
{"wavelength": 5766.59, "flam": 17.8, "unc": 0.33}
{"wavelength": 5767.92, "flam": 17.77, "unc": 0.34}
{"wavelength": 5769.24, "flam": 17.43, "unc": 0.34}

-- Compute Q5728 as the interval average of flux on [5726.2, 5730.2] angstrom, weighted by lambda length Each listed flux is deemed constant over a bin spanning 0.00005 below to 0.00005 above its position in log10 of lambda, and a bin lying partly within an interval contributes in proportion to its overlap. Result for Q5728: 17.7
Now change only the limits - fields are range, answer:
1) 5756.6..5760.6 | 17.7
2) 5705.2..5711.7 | 17.3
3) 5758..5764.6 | 17.8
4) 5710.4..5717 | 17.3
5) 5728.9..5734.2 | 17.5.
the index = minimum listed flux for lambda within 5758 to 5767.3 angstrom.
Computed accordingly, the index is 17.55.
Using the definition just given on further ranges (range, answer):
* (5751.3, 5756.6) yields 16.66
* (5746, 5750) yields 17.04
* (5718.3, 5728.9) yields 17.41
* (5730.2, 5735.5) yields 17.15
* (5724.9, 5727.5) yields 17.57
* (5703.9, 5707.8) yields 17.44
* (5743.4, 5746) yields 17.61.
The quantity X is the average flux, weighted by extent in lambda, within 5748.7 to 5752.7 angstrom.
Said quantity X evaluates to 17.6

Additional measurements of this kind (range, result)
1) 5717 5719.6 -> 17.6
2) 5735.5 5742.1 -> 17.7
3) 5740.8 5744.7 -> 17.7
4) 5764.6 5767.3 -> 17.9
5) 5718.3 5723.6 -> 17.9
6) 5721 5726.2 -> 17.9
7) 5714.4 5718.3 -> 17.4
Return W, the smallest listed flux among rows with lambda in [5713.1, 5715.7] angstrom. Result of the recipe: 17.27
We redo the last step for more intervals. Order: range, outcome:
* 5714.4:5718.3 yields 17.26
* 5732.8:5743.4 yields 17.3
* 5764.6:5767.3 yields 17.8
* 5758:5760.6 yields 17.75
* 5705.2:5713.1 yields 17.03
